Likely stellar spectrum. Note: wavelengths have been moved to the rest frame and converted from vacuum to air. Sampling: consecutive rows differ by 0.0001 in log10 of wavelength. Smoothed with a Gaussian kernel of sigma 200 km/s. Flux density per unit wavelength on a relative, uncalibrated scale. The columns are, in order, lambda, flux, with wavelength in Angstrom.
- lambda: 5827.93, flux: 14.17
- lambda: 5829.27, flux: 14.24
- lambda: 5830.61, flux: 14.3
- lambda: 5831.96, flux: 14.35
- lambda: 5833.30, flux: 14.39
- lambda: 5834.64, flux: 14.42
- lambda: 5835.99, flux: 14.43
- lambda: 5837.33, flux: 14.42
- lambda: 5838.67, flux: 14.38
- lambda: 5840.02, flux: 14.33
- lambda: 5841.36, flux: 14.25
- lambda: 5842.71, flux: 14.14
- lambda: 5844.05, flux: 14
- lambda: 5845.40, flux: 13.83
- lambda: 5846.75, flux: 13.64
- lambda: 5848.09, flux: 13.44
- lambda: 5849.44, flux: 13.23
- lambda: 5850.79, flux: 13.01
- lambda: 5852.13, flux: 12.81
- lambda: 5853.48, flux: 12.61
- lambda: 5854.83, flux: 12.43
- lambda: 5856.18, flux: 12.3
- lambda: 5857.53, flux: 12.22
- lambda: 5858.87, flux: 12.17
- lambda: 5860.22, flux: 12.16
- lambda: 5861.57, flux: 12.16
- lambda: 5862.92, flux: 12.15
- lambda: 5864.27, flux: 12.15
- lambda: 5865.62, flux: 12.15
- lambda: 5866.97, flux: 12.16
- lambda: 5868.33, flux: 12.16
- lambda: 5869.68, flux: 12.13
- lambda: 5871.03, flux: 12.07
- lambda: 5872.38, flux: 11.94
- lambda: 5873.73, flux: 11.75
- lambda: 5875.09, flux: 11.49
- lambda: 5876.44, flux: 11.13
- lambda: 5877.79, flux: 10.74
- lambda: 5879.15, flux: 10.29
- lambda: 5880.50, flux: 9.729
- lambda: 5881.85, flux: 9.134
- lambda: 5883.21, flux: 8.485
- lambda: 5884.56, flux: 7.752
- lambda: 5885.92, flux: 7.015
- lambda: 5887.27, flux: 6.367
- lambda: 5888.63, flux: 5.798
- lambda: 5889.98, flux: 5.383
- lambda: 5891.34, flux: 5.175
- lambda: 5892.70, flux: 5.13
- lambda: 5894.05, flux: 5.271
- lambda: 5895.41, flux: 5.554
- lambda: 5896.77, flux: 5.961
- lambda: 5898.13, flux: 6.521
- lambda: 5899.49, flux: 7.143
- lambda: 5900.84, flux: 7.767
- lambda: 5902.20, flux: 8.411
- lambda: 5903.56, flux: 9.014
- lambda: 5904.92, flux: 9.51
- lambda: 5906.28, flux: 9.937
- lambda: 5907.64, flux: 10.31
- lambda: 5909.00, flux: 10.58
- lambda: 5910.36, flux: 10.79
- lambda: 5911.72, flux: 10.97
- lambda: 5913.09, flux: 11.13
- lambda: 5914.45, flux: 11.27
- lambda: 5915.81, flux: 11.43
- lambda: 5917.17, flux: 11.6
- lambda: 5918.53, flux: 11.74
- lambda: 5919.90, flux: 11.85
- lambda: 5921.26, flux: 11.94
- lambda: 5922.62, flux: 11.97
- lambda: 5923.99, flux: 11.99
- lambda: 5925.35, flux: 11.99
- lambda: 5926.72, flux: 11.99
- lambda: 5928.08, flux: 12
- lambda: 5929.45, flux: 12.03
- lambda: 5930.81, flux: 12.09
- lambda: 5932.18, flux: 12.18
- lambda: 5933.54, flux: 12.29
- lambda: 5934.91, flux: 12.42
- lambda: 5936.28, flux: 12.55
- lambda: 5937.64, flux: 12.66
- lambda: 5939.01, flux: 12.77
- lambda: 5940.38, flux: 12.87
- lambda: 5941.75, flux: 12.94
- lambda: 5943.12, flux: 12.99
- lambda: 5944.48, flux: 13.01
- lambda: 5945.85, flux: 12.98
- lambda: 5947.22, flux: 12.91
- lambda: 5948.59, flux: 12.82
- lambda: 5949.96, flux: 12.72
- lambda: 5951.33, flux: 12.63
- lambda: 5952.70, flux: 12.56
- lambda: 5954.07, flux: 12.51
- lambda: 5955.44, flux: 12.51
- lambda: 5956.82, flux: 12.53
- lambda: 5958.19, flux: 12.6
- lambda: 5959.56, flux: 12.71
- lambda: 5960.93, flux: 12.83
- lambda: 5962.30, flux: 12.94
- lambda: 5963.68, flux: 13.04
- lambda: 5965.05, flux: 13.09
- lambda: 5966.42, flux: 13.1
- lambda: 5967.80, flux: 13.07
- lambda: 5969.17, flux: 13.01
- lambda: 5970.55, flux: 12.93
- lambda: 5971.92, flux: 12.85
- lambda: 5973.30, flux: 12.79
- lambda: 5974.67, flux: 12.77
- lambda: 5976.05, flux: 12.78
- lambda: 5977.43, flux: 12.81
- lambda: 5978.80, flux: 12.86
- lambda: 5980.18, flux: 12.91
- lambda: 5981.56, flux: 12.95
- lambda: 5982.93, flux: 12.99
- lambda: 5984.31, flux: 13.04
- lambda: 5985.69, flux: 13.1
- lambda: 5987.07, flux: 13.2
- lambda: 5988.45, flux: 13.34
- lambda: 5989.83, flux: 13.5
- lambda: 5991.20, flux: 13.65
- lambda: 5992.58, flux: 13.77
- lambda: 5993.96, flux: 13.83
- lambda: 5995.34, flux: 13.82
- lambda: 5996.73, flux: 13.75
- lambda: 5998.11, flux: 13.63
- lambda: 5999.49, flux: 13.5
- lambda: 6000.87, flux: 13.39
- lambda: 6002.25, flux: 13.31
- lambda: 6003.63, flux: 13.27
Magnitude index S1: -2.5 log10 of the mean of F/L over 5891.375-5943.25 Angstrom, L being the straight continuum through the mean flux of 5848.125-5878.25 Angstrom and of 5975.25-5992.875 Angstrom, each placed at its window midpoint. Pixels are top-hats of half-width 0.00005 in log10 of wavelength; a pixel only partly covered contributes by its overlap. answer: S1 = 0.20 mag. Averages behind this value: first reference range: 12.2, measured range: 10.5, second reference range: 13.1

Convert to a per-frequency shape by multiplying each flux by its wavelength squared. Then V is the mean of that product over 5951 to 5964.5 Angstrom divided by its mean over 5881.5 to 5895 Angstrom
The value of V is 2.01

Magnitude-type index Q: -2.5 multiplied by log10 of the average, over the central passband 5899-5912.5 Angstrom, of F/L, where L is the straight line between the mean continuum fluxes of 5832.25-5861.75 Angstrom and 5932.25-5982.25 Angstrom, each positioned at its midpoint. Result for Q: 0.35 mag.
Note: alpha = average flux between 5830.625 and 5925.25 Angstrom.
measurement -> 11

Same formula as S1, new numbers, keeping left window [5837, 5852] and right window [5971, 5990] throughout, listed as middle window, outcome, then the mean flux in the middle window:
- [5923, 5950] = 0.064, 12.5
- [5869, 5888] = 0.337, 9.99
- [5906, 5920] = 0.209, 11.1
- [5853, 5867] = 0.125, 12.2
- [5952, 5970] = 0.025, 12.8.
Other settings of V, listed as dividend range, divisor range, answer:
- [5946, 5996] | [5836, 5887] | 1.12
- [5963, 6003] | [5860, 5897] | 1.46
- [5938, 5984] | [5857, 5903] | 1.42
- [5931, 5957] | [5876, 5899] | 1.76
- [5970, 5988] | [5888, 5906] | 1.97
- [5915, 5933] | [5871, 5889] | 1.27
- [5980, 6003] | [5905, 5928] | 1.22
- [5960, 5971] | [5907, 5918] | 1.20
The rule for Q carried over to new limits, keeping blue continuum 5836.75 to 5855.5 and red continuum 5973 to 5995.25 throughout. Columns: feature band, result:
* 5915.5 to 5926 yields 0.133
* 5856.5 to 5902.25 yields 0.397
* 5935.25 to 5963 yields 0.045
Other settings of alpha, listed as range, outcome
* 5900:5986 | 12.1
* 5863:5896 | 9.26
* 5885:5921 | 8.56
